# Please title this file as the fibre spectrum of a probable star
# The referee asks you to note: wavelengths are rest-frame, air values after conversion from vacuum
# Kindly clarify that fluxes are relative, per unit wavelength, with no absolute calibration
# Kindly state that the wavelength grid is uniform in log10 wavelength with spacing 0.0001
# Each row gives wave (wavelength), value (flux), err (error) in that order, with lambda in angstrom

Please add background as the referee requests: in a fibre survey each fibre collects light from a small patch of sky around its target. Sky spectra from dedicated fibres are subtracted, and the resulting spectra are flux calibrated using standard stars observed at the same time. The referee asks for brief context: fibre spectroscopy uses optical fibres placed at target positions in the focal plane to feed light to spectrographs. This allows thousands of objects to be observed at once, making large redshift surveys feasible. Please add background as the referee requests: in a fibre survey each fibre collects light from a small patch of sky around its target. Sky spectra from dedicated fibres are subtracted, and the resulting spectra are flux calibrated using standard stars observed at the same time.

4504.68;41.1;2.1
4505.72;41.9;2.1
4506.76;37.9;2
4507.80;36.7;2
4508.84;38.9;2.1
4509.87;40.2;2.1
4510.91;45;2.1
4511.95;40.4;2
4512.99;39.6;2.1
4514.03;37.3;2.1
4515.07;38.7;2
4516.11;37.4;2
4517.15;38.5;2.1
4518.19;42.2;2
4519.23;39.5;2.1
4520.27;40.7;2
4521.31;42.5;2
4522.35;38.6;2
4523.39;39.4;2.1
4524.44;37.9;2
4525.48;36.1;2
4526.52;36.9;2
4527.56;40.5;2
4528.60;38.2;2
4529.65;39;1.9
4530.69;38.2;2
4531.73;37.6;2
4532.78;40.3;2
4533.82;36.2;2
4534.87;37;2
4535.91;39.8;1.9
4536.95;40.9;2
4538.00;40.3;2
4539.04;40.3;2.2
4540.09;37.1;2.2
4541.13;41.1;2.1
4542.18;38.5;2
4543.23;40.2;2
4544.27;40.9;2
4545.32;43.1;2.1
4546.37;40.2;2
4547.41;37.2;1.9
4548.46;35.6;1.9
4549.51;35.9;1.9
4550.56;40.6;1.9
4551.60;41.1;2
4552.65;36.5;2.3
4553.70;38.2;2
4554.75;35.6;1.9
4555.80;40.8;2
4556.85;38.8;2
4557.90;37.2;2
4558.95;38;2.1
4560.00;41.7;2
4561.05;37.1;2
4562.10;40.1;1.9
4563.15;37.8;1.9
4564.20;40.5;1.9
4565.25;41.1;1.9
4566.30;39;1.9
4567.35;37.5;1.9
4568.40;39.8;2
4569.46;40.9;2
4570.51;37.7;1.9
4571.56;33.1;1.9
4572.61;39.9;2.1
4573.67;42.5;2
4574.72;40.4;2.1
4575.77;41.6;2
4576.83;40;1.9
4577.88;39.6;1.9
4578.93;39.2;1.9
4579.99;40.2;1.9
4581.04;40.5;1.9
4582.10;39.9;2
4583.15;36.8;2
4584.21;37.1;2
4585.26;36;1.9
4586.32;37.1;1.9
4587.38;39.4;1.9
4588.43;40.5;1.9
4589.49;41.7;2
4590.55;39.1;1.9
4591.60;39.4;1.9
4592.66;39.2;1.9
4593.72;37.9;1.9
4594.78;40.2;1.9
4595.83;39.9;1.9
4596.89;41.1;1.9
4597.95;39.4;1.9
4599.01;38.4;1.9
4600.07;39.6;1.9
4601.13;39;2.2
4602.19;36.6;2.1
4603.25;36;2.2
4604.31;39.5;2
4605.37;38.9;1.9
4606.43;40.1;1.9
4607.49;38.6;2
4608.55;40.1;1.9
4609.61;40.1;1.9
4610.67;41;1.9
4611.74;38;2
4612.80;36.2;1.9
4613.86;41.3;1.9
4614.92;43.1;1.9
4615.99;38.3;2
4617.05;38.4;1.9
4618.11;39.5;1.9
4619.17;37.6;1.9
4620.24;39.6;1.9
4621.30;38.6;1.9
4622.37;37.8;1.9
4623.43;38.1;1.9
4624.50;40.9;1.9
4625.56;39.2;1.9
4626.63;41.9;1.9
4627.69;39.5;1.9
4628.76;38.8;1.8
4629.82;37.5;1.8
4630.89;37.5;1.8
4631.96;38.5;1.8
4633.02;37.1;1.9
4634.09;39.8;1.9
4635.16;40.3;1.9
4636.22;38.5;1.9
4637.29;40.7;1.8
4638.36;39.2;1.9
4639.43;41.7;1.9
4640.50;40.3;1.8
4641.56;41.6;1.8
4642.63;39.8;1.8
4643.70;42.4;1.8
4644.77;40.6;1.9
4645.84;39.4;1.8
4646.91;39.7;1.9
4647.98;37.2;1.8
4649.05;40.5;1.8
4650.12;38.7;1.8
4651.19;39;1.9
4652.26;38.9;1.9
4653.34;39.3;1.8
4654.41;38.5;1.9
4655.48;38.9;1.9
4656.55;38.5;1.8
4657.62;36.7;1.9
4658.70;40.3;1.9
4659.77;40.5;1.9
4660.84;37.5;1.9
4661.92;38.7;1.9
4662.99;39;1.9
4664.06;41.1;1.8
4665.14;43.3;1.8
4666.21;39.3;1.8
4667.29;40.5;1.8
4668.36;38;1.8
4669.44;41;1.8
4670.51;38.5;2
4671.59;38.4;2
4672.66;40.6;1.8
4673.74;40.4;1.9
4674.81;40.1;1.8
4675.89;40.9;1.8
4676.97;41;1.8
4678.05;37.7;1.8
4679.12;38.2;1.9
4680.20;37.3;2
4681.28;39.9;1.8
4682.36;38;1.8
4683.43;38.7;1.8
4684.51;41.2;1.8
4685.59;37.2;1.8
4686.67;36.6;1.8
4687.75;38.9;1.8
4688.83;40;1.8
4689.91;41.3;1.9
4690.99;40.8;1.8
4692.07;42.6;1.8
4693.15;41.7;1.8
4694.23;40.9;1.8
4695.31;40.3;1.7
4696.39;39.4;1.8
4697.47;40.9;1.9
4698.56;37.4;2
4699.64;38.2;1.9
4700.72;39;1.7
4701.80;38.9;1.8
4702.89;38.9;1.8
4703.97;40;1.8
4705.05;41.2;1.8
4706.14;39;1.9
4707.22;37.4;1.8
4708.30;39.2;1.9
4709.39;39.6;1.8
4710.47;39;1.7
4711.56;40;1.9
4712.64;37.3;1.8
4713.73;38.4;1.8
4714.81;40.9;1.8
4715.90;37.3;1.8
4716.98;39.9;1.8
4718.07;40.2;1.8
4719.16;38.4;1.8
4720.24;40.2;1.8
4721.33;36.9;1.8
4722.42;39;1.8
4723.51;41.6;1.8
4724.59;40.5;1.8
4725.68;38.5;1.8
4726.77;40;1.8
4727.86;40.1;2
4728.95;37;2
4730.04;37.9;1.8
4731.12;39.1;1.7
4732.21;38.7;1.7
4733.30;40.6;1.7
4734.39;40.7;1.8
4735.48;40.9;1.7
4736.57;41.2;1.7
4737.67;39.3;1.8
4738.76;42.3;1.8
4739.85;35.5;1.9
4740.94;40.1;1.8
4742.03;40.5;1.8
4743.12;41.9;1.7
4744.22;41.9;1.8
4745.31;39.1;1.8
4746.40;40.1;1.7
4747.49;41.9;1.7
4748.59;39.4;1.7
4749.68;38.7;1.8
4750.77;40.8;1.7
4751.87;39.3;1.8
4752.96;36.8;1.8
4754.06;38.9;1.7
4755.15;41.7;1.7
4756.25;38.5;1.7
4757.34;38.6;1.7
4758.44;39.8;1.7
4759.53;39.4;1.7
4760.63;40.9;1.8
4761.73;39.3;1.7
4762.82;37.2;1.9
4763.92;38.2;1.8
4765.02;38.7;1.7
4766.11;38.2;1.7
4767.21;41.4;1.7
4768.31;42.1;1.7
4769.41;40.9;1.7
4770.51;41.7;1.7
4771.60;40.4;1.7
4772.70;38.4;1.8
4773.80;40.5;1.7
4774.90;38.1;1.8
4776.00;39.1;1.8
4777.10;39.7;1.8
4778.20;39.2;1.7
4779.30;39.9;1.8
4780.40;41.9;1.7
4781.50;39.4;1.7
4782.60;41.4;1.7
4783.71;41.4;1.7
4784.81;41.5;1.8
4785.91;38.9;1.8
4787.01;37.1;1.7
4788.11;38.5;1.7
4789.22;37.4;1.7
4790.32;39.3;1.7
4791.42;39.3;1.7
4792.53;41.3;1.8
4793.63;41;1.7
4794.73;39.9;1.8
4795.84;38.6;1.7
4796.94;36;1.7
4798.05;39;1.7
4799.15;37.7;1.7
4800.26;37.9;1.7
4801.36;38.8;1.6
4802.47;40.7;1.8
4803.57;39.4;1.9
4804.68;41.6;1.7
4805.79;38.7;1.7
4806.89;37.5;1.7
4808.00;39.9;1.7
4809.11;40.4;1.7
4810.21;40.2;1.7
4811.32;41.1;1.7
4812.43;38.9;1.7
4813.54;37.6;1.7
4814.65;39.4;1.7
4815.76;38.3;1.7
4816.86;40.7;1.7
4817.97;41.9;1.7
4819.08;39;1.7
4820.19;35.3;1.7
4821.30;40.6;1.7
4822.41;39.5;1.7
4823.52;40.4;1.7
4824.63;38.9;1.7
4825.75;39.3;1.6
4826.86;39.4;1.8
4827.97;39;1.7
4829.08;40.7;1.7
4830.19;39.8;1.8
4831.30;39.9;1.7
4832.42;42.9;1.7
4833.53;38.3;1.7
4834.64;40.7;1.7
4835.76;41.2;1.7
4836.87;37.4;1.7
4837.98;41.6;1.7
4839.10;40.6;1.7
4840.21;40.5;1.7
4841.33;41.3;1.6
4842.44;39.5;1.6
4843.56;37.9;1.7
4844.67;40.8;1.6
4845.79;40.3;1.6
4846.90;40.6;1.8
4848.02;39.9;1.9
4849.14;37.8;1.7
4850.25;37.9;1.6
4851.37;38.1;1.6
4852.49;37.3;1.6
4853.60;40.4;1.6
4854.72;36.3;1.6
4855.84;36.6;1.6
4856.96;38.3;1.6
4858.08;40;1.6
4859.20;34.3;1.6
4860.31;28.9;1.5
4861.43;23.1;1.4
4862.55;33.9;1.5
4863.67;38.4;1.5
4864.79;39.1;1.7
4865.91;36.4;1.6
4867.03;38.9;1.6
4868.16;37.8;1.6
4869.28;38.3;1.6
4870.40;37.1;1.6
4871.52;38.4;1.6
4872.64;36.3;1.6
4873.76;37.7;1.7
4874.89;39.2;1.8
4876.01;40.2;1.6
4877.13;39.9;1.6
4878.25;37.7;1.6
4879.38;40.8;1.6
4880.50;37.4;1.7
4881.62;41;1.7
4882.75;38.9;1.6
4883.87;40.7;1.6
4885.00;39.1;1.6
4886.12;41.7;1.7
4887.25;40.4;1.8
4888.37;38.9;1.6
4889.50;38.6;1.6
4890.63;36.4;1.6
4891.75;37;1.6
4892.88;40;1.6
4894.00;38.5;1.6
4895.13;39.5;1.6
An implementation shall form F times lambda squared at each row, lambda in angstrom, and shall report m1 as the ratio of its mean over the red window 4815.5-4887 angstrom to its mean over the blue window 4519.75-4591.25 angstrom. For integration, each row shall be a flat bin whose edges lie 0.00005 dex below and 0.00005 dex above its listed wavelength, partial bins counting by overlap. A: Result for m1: 1.1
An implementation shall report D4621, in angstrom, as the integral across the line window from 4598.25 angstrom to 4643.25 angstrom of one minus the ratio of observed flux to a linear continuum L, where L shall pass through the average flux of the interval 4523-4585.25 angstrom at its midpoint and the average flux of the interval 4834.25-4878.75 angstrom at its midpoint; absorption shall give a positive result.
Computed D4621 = -0.6 angstrom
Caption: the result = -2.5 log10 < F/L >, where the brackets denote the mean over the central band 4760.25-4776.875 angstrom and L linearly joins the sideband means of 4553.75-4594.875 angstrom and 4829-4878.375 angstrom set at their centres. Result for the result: -0.032 mag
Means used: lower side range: 39.1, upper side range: 38.3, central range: 39.7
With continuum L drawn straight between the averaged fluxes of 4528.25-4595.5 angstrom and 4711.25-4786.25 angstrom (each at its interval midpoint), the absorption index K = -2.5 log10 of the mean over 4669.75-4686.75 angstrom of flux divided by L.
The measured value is 0.01 mag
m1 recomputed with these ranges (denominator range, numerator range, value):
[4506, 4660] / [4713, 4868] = 1.09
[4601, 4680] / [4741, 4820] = 1.07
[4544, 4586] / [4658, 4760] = 1.08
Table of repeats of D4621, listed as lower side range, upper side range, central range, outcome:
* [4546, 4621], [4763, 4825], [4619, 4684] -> -0.3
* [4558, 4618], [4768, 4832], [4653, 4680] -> -0.1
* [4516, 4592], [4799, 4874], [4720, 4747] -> -0.7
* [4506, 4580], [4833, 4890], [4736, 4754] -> -0.6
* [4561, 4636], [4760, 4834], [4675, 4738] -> -0.1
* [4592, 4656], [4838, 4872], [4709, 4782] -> -2.2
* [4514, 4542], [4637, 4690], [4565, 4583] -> -0.2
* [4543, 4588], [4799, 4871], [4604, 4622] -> -0.2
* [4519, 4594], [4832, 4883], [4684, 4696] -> -0.4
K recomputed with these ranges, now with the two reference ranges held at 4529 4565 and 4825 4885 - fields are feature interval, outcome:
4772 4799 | -0.02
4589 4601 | -0.02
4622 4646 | -0.02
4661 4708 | -0.02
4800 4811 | -0.03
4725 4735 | -0.02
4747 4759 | -0.02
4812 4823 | -0.02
